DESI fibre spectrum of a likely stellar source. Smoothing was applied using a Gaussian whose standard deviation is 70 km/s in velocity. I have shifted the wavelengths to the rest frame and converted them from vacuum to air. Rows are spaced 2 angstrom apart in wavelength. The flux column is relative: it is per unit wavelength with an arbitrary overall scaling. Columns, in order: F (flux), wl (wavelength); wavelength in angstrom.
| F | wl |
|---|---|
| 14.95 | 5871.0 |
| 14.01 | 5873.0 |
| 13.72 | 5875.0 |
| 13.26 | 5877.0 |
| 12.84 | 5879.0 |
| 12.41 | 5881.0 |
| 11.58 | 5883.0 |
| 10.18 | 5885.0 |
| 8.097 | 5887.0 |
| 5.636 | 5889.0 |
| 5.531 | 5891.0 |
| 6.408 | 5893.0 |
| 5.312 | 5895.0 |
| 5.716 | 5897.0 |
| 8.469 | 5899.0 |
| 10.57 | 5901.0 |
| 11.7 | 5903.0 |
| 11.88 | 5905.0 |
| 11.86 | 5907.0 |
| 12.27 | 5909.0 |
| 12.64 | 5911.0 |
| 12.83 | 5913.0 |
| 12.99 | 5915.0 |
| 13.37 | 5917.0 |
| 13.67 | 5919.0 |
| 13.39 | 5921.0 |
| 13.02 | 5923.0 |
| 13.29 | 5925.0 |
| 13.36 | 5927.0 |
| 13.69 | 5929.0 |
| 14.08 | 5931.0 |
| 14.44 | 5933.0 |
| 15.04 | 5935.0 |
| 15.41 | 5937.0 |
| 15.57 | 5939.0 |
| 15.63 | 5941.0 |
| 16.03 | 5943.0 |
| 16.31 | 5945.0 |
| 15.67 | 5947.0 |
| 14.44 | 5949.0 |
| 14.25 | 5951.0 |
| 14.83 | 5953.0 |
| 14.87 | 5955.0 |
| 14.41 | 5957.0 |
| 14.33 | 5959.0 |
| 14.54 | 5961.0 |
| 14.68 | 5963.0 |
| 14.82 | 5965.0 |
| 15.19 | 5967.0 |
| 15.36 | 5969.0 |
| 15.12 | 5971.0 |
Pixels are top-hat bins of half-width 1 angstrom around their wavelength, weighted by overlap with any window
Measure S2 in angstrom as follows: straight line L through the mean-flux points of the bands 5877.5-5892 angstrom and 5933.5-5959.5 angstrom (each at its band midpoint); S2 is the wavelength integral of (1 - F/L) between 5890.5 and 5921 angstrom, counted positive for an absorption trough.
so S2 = 2.9 angstrom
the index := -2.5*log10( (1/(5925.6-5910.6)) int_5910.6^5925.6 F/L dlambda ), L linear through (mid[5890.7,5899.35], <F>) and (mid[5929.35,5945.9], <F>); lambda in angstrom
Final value -0.193 mag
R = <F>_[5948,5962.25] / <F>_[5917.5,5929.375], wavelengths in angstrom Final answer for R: 1.09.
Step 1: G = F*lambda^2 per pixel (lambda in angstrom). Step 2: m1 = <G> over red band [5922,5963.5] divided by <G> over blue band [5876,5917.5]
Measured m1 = 1.5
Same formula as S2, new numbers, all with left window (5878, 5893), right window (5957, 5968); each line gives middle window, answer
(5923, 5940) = -2.4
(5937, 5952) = -2.3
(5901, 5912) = -1.2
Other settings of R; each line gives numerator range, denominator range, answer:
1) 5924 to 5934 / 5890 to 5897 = 2.40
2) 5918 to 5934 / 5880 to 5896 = 1.67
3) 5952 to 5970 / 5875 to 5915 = 1.46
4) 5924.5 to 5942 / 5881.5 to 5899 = 1.93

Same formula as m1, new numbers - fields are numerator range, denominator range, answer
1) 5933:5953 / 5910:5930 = 1.17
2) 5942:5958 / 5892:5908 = 1.71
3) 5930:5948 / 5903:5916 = 1.25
